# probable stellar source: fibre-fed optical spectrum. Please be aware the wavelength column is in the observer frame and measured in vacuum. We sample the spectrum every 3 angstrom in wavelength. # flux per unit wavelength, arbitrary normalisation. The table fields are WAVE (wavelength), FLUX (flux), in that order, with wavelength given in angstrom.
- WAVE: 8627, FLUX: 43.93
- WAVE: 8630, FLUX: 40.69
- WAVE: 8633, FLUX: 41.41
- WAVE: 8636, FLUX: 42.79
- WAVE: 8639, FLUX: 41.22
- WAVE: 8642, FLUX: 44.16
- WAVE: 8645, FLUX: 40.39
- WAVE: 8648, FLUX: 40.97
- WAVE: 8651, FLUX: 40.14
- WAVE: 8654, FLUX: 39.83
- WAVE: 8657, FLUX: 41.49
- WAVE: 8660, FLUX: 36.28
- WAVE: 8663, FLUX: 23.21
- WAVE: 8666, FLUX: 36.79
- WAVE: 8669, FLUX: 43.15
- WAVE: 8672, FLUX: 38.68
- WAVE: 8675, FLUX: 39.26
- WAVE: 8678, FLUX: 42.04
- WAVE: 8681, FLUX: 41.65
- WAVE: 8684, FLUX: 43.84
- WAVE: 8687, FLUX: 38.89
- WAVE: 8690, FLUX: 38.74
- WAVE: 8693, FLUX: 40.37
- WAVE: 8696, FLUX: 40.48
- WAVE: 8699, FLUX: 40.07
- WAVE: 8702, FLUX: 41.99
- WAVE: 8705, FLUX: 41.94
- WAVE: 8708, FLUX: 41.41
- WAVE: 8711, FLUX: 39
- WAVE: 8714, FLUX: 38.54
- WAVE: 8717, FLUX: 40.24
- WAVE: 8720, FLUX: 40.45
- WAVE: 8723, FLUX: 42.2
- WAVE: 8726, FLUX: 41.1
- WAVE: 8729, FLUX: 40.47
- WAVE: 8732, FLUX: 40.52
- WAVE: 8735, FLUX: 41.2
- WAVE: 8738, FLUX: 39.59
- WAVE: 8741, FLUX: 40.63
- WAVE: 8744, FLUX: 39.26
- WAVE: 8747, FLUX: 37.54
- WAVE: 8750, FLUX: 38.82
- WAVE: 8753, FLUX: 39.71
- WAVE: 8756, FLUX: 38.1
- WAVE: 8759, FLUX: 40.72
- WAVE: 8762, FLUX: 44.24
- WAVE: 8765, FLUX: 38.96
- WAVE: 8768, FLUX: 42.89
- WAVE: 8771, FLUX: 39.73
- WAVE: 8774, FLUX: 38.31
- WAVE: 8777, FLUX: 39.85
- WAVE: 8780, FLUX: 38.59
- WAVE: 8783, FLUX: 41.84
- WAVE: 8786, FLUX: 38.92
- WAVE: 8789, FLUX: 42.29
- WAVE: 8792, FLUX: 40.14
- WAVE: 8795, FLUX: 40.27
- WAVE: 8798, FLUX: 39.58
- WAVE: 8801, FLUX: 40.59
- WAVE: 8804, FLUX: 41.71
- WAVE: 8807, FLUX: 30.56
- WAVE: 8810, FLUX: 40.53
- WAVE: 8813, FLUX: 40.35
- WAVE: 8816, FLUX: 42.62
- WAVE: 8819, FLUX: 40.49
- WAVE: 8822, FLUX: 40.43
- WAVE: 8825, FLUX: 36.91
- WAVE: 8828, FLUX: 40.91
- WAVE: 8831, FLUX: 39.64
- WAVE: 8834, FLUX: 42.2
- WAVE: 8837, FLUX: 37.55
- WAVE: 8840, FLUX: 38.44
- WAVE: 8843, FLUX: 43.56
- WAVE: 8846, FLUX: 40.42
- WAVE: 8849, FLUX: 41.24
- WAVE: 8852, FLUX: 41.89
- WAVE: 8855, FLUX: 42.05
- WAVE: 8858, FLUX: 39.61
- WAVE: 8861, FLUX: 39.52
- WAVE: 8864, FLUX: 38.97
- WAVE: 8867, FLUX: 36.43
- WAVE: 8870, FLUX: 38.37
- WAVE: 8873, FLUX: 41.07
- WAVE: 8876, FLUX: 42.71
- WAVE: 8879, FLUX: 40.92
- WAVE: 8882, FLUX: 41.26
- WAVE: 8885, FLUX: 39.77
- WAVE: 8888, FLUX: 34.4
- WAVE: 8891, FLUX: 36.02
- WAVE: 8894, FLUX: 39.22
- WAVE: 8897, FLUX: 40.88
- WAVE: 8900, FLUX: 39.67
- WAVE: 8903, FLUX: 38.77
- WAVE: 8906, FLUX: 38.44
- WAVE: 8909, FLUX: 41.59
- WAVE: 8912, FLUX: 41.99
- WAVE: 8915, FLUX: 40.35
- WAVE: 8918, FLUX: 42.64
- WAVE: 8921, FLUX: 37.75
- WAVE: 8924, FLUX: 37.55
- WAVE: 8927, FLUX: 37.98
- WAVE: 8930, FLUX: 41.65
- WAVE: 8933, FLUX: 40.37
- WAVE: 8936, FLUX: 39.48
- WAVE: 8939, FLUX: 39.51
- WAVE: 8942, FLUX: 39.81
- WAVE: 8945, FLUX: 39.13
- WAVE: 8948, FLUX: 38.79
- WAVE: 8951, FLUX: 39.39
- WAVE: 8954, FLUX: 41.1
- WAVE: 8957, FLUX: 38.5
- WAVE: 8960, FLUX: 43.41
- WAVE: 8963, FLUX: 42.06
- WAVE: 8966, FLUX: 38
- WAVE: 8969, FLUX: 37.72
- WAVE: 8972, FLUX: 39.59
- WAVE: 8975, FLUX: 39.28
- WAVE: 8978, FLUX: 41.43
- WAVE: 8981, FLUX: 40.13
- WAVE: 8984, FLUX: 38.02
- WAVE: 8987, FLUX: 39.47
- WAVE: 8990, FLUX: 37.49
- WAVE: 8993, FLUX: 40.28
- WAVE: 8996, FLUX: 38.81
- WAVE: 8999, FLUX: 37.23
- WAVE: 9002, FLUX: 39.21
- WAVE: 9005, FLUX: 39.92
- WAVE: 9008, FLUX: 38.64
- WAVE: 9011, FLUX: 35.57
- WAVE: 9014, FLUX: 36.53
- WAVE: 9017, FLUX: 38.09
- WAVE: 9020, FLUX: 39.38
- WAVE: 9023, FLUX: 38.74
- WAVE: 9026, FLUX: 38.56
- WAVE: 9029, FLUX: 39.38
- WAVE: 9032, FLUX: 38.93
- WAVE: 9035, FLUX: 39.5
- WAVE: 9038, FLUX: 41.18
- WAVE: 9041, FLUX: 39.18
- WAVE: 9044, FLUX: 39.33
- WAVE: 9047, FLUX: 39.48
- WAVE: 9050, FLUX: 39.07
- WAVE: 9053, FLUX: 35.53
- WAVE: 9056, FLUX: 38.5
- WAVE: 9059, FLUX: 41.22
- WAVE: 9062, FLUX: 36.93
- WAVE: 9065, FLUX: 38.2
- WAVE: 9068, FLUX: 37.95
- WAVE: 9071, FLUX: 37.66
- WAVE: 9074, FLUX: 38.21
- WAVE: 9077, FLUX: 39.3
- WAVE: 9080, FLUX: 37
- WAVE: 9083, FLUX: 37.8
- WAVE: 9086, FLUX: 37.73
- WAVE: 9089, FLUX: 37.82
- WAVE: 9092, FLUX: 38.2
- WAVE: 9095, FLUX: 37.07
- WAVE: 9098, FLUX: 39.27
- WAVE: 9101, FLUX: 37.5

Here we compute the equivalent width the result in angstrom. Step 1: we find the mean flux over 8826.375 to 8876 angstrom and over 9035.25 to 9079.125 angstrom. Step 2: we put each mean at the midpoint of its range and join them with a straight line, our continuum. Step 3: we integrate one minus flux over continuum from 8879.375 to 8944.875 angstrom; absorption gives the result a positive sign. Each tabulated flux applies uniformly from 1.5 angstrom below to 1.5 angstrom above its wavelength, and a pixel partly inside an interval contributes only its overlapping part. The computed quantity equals 0.4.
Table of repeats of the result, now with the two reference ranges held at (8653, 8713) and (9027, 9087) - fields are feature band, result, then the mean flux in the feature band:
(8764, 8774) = -0.3 angstrom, 40.3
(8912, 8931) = -0.4 angstrom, 39.8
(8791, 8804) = -0.4 angstrom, 40.3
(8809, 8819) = -0.5 angstrom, 41.1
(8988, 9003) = 0.1 angstrom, 38.6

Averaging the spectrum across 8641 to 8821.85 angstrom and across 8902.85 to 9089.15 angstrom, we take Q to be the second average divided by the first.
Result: 0.98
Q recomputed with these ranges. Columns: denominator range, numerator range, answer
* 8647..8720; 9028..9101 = 0.97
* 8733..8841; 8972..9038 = 0.98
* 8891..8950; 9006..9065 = 0.97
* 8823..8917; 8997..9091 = 0.96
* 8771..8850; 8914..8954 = 0.99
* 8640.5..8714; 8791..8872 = 1.00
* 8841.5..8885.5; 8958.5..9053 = 0.96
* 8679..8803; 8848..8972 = 0.99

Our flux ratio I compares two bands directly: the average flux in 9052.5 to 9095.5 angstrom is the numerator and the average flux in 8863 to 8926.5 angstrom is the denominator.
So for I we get 0.96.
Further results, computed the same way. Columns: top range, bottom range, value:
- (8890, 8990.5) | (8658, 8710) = 1.01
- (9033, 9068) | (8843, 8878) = 0.96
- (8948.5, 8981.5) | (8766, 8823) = 1.00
